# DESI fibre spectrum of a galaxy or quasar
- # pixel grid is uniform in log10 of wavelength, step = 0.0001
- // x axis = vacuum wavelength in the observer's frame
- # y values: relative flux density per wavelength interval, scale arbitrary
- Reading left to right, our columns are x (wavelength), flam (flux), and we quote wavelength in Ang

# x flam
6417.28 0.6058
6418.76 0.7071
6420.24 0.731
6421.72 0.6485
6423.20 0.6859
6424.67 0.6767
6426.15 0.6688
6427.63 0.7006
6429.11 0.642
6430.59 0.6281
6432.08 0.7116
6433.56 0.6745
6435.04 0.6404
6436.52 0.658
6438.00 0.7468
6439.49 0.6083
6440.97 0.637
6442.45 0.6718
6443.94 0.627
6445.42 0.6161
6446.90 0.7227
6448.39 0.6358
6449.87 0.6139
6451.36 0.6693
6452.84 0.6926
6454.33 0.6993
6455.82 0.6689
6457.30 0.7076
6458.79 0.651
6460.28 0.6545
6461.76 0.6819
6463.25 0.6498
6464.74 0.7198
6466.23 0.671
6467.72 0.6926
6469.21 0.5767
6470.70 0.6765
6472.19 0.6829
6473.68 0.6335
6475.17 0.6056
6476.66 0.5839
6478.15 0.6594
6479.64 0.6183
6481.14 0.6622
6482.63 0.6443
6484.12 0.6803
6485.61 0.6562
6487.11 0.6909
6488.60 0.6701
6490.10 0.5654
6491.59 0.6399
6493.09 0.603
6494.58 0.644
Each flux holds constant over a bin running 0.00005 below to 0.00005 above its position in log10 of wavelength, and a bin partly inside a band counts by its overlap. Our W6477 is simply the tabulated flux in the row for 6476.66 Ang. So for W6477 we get 0.5839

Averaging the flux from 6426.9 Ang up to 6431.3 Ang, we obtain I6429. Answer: 0.657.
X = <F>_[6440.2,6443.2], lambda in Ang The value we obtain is 0.654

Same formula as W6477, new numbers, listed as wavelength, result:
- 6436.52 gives 0.658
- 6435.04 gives 0.6404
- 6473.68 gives 0.6335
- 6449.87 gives 0.6139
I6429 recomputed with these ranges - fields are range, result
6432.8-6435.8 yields 0.659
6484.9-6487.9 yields 0.673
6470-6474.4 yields 0.664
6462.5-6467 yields 0.679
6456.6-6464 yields 0.669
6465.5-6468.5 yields 0.68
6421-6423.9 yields 0.667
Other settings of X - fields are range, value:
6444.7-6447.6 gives 0.67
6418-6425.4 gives 0.69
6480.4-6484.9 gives 0.663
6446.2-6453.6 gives 0.666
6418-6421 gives 0.717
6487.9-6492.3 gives 0.624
